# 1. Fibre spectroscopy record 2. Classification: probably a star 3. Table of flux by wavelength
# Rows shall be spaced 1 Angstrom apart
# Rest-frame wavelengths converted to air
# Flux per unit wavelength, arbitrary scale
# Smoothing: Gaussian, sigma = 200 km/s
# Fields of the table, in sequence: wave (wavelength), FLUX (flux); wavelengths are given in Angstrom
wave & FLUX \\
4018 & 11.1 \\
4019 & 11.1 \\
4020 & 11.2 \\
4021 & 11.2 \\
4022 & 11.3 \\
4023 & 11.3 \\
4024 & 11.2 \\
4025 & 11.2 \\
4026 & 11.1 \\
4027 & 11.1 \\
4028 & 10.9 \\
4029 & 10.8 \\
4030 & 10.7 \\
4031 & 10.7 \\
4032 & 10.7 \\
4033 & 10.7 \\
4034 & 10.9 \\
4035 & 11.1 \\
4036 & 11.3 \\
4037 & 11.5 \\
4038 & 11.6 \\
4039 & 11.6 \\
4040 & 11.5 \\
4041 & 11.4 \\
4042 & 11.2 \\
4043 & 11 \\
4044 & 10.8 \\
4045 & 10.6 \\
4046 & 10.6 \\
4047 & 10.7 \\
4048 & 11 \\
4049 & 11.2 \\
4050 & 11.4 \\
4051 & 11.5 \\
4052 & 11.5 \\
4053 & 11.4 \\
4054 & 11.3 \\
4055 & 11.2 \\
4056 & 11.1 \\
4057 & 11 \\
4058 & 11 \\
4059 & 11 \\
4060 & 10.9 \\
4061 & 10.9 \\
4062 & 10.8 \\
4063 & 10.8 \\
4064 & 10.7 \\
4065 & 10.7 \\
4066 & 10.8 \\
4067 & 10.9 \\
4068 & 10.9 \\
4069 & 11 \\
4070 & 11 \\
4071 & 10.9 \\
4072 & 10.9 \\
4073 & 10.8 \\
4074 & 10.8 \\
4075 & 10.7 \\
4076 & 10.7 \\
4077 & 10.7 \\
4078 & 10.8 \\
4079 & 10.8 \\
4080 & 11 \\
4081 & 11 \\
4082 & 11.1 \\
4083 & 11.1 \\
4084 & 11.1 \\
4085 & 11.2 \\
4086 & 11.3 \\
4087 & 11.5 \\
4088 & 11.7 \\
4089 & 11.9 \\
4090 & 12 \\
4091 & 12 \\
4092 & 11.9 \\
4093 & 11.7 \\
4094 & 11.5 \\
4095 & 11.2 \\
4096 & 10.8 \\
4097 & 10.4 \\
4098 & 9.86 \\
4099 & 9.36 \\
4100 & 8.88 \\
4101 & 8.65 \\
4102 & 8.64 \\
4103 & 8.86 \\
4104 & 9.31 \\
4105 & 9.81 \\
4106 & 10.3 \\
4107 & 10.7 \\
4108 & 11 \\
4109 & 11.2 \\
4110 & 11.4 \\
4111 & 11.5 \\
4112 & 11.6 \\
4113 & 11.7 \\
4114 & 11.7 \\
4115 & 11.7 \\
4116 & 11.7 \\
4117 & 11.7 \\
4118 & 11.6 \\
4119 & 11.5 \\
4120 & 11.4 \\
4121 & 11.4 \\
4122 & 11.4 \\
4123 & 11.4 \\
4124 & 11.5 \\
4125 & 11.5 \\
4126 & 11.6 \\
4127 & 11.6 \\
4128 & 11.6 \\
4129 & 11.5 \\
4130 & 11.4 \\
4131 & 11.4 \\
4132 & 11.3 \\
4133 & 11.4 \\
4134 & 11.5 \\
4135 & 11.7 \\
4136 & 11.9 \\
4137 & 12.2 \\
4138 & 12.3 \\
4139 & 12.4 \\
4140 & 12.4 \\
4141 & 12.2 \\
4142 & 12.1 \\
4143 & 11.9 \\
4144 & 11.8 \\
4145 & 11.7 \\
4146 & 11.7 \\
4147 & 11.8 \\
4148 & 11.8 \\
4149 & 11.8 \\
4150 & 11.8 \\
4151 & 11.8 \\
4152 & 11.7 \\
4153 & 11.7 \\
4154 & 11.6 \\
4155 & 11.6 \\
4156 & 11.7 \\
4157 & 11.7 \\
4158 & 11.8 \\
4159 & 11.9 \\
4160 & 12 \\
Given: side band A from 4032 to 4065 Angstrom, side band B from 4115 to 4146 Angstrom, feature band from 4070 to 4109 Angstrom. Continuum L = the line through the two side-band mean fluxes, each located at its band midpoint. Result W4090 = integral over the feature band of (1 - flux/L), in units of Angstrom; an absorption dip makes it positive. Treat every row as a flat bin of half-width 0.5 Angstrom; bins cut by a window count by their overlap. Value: 2.3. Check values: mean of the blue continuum 11.1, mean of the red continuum 11.7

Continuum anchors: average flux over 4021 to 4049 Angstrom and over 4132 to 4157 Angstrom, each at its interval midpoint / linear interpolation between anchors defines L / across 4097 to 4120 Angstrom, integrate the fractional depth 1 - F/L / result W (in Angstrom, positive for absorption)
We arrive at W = 2.0 Angstrom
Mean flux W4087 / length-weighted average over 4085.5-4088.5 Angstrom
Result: 11.5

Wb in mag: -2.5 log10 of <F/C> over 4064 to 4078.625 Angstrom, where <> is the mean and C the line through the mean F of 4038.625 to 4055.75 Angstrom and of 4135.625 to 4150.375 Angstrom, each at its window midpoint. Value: 0.05 mag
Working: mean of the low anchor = 11.2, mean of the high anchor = 12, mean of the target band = 10.8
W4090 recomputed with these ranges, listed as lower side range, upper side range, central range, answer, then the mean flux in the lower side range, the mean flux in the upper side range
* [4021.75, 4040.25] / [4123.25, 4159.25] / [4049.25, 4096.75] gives 1.0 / 11.1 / 11.8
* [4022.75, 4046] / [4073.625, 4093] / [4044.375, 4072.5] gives 0.4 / 11.1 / 11.2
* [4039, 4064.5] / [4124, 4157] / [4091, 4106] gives 1.7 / 11.1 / 11.8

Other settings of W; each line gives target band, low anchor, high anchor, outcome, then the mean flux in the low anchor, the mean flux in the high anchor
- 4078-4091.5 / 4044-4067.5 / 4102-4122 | -0.4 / 11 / 11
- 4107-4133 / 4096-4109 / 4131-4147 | -1.7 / 9.75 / 11.9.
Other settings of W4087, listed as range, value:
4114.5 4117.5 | 11.7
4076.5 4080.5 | 10.8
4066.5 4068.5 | 10.9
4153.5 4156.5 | 11.6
